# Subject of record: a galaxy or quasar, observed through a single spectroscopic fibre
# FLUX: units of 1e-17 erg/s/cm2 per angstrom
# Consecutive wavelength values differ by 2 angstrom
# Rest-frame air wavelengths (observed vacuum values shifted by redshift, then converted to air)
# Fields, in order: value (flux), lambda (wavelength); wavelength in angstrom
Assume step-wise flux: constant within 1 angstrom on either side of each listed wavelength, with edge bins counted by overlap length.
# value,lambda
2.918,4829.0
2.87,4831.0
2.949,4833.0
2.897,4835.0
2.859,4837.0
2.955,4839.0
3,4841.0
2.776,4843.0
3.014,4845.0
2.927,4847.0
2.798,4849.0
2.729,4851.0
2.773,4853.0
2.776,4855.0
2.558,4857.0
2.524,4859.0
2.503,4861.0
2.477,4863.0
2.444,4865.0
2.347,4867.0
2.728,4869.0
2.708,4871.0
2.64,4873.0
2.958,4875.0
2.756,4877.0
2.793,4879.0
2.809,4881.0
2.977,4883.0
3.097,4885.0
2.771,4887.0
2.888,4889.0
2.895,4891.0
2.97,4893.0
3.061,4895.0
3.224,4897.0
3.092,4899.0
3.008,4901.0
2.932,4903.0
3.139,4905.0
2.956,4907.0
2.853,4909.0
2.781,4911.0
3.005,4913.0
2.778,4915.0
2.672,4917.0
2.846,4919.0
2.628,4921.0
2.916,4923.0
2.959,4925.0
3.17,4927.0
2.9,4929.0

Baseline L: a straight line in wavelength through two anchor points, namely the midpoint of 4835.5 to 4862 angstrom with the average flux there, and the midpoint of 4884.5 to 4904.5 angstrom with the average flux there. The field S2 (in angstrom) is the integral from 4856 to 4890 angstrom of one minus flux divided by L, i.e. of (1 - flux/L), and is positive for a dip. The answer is 2.3 angstrom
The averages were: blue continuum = 2.79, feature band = 2.7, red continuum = 2.99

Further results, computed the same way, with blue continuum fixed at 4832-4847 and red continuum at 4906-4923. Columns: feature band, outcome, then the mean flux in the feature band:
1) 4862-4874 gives 1.4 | 2.56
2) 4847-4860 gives 0.9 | 2.71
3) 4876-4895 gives -0.2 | 2.89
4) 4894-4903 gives -0.7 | 3.08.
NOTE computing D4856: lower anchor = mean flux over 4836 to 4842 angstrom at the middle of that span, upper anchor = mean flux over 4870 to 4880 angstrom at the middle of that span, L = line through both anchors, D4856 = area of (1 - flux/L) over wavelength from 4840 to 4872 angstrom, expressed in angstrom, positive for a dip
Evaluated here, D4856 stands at 1.9 angstrom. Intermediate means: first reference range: 2.94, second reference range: 2.77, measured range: 2.69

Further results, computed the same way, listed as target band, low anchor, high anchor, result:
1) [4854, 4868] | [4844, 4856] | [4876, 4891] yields 1.6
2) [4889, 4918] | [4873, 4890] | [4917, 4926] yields -1.1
